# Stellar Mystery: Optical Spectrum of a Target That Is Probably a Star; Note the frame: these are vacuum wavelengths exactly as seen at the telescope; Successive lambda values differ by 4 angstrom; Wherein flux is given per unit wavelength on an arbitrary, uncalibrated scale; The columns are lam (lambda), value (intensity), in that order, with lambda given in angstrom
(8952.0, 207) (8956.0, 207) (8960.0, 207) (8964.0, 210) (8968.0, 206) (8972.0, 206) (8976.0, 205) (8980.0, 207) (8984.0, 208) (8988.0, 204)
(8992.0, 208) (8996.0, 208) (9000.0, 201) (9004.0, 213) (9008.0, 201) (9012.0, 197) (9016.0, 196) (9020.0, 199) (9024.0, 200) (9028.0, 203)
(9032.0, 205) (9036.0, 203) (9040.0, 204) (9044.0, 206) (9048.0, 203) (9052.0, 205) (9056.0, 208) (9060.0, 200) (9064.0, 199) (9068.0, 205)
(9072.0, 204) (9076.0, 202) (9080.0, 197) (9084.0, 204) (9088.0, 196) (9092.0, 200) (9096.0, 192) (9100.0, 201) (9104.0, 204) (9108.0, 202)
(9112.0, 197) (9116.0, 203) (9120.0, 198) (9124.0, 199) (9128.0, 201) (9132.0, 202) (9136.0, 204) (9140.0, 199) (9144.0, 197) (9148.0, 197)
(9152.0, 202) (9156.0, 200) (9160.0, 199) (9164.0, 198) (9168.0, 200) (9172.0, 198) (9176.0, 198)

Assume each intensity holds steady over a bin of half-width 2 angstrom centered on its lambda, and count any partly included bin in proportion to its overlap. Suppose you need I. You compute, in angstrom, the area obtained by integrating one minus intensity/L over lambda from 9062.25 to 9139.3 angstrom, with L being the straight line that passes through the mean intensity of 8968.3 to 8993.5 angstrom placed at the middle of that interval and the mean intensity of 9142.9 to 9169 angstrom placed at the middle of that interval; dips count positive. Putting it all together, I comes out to 0.3 angstrom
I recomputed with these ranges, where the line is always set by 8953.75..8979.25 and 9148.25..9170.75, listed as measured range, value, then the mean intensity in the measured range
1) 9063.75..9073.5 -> 0.0 angstrom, 203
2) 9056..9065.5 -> 0.1 angstrom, 201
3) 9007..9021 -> 0.5 angstrom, 198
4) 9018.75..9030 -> 0.2 angstrom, 201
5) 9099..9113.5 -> 0.0 angstrom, 201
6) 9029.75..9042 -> 0.0 angstrom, 204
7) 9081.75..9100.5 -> 0.3 angstrom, 198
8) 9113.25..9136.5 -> 0.0 angstrom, 201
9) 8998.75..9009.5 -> 0.0 angstrom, 205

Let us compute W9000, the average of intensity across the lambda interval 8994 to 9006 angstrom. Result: 207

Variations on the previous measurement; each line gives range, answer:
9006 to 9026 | 199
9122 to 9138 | 202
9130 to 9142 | 202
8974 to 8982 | 206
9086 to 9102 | 197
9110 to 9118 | 200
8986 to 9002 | 205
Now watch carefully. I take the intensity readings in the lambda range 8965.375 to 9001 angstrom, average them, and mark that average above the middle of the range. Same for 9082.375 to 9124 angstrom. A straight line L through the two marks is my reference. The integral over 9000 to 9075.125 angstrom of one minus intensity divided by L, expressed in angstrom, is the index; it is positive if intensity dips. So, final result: 0.1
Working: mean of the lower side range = 206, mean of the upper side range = 200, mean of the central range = 203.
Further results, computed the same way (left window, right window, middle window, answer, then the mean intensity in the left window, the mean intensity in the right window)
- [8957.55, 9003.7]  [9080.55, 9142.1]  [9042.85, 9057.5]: -0.2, 207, 200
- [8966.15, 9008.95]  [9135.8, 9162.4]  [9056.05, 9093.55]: 0.3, 206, 199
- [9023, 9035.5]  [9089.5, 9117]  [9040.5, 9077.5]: -0.4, 203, 200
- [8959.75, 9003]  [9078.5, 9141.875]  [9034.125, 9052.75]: -0.1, 206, 200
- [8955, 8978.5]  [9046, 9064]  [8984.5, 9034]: 0.5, 207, 203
